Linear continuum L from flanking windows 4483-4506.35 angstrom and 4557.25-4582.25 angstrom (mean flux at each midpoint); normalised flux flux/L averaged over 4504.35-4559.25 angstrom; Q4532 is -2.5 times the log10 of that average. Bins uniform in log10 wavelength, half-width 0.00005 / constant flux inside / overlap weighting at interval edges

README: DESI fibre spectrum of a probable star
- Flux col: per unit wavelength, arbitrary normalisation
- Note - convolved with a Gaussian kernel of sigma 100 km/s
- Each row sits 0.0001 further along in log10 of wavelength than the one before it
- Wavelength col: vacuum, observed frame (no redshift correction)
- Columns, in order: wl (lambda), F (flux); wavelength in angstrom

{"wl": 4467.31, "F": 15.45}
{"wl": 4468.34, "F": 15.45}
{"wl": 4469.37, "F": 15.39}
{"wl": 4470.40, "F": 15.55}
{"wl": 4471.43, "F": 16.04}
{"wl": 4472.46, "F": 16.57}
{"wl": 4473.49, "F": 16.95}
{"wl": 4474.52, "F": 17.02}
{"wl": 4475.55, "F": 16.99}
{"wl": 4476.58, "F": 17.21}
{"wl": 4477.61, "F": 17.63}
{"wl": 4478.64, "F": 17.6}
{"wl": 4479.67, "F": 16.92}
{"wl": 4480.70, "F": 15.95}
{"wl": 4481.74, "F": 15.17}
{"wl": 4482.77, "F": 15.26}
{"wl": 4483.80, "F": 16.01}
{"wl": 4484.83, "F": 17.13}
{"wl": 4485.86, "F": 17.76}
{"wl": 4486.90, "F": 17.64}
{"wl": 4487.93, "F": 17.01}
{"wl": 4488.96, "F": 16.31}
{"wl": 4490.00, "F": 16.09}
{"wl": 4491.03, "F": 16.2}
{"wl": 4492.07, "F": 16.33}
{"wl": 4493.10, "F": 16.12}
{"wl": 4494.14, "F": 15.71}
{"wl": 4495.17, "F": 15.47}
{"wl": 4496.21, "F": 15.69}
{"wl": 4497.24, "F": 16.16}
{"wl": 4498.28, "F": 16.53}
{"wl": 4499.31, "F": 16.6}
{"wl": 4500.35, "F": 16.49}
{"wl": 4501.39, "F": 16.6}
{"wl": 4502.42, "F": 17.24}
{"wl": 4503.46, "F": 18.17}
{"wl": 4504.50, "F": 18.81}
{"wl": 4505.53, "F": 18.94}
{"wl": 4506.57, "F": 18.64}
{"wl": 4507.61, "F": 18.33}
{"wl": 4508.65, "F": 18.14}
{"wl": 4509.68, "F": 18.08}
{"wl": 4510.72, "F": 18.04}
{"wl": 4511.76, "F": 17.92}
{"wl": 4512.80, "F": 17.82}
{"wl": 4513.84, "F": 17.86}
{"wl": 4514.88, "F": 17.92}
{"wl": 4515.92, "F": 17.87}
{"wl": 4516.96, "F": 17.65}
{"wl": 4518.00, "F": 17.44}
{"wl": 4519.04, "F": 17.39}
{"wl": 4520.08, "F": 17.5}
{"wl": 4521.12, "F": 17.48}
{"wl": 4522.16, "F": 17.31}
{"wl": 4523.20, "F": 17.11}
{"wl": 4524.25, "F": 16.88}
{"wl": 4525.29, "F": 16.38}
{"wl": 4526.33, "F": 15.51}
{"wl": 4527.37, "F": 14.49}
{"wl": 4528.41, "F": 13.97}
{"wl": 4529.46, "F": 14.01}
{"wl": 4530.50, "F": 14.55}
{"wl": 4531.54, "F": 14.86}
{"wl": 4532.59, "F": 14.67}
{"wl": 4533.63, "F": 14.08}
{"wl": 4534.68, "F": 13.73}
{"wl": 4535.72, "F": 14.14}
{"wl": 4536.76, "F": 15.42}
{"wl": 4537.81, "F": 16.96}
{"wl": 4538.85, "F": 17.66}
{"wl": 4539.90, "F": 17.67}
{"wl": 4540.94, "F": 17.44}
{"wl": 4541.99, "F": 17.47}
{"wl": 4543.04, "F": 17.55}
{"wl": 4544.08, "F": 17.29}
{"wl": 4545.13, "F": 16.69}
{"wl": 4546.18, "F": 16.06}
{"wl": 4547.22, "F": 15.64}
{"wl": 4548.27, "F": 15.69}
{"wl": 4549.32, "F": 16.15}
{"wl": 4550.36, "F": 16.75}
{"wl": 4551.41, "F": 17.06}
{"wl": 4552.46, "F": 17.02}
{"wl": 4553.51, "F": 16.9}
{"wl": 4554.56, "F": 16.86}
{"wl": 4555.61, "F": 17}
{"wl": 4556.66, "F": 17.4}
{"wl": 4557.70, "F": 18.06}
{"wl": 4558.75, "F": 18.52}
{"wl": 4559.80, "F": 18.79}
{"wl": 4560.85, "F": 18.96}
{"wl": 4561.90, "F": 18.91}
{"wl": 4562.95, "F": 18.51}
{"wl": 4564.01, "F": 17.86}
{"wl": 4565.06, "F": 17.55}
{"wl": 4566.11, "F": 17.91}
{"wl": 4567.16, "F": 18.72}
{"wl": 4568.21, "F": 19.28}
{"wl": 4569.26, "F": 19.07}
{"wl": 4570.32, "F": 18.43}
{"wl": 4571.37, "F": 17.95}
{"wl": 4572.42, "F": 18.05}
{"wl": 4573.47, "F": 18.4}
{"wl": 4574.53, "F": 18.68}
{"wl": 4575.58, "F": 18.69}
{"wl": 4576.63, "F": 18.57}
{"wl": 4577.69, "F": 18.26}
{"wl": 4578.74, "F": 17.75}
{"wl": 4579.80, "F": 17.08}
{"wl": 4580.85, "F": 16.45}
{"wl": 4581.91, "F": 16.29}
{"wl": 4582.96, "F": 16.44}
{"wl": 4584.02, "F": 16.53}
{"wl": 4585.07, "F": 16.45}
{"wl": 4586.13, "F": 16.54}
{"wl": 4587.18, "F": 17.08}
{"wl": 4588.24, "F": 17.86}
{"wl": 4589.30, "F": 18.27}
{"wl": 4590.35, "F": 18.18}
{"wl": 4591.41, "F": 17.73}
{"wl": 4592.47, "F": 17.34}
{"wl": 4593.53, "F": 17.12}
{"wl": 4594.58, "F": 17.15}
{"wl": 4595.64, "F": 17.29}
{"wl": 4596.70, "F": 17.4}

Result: 0.04 mag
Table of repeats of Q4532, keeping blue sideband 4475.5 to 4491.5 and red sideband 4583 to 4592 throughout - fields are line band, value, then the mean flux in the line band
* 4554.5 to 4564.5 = -0.06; 18.1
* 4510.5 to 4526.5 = -0.03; 17.4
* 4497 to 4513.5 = -0.06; 17.7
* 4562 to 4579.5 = -0.07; 18.3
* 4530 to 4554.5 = 0.06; 16.2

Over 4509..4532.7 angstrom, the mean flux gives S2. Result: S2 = 16.7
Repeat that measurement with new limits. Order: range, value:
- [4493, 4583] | 17.1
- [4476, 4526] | 17.1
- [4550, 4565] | 17.8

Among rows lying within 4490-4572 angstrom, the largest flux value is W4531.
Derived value 19.28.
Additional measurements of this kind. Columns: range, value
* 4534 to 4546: 17.67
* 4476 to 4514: 18.94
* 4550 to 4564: 18.96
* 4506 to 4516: 18.64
